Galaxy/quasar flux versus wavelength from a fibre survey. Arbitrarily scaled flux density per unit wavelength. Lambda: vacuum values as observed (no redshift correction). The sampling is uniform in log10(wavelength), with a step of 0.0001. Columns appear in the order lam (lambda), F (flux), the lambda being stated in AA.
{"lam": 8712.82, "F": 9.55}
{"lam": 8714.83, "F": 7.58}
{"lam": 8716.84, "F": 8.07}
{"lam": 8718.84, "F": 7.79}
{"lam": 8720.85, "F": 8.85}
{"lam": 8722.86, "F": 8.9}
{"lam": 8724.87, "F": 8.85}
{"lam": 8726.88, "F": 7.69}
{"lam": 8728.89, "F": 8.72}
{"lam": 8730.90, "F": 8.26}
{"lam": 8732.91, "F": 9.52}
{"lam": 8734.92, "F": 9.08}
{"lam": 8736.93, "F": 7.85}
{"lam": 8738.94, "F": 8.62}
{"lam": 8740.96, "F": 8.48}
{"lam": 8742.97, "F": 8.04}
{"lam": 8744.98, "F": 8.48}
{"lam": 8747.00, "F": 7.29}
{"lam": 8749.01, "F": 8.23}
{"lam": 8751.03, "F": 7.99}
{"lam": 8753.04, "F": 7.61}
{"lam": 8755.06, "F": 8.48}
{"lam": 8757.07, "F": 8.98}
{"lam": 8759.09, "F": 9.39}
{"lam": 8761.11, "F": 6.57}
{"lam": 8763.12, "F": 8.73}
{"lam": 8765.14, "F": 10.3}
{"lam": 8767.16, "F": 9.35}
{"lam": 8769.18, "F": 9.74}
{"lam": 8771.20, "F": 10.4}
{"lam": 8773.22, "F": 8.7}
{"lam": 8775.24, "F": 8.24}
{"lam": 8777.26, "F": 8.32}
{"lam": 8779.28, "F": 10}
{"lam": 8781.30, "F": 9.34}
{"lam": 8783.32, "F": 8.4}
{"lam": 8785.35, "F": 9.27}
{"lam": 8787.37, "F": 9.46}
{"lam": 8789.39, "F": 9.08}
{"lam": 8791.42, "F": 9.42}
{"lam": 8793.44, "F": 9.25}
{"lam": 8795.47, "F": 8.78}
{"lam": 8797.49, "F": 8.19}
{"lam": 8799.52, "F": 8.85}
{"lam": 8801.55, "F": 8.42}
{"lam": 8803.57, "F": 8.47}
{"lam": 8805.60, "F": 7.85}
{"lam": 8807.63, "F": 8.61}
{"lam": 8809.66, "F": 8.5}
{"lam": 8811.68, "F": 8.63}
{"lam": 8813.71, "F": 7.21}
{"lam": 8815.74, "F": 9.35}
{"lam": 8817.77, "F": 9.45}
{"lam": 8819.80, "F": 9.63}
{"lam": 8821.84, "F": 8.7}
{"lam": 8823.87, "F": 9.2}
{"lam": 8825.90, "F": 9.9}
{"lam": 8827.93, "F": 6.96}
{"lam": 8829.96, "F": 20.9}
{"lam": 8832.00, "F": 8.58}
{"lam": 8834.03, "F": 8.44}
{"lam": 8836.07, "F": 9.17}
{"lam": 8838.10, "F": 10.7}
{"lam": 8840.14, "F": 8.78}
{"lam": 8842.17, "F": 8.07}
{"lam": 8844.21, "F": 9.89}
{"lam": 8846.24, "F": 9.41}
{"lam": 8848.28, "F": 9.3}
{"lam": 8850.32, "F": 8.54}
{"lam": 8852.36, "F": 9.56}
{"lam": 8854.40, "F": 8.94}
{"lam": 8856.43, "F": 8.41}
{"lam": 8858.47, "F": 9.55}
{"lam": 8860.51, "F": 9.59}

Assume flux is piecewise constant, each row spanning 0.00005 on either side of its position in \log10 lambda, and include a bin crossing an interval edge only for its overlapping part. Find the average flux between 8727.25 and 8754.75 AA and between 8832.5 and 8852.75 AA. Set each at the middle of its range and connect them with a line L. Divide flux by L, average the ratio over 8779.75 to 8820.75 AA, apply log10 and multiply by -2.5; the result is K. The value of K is 0.00 mag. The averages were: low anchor 8.31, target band 8.82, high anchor 9.16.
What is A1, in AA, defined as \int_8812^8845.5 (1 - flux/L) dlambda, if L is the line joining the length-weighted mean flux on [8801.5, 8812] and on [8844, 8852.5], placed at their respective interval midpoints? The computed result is -3.0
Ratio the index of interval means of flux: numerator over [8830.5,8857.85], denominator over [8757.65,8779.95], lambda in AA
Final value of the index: 1.02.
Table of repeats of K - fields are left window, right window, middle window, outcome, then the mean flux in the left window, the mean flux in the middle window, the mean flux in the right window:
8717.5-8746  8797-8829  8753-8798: -0.051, 8.5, 8.99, 8.65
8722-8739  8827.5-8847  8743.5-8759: 0.088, 8.61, 8.22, 10.2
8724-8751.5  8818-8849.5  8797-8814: 0.127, 8.37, 8.35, 9.82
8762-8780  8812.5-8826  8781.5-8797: 0.012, 9.28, 9.08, 9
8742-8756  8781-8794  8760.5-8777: -0.053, 8.01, 9.03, 9.16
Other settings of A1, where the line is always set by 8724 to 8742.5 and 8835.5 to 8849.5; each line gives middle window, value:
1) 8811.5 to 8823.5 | 0.4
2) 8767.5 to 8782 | -0.7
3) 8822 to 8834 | -1.9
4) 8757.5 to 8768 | -0.1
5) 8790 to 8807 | 0.7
